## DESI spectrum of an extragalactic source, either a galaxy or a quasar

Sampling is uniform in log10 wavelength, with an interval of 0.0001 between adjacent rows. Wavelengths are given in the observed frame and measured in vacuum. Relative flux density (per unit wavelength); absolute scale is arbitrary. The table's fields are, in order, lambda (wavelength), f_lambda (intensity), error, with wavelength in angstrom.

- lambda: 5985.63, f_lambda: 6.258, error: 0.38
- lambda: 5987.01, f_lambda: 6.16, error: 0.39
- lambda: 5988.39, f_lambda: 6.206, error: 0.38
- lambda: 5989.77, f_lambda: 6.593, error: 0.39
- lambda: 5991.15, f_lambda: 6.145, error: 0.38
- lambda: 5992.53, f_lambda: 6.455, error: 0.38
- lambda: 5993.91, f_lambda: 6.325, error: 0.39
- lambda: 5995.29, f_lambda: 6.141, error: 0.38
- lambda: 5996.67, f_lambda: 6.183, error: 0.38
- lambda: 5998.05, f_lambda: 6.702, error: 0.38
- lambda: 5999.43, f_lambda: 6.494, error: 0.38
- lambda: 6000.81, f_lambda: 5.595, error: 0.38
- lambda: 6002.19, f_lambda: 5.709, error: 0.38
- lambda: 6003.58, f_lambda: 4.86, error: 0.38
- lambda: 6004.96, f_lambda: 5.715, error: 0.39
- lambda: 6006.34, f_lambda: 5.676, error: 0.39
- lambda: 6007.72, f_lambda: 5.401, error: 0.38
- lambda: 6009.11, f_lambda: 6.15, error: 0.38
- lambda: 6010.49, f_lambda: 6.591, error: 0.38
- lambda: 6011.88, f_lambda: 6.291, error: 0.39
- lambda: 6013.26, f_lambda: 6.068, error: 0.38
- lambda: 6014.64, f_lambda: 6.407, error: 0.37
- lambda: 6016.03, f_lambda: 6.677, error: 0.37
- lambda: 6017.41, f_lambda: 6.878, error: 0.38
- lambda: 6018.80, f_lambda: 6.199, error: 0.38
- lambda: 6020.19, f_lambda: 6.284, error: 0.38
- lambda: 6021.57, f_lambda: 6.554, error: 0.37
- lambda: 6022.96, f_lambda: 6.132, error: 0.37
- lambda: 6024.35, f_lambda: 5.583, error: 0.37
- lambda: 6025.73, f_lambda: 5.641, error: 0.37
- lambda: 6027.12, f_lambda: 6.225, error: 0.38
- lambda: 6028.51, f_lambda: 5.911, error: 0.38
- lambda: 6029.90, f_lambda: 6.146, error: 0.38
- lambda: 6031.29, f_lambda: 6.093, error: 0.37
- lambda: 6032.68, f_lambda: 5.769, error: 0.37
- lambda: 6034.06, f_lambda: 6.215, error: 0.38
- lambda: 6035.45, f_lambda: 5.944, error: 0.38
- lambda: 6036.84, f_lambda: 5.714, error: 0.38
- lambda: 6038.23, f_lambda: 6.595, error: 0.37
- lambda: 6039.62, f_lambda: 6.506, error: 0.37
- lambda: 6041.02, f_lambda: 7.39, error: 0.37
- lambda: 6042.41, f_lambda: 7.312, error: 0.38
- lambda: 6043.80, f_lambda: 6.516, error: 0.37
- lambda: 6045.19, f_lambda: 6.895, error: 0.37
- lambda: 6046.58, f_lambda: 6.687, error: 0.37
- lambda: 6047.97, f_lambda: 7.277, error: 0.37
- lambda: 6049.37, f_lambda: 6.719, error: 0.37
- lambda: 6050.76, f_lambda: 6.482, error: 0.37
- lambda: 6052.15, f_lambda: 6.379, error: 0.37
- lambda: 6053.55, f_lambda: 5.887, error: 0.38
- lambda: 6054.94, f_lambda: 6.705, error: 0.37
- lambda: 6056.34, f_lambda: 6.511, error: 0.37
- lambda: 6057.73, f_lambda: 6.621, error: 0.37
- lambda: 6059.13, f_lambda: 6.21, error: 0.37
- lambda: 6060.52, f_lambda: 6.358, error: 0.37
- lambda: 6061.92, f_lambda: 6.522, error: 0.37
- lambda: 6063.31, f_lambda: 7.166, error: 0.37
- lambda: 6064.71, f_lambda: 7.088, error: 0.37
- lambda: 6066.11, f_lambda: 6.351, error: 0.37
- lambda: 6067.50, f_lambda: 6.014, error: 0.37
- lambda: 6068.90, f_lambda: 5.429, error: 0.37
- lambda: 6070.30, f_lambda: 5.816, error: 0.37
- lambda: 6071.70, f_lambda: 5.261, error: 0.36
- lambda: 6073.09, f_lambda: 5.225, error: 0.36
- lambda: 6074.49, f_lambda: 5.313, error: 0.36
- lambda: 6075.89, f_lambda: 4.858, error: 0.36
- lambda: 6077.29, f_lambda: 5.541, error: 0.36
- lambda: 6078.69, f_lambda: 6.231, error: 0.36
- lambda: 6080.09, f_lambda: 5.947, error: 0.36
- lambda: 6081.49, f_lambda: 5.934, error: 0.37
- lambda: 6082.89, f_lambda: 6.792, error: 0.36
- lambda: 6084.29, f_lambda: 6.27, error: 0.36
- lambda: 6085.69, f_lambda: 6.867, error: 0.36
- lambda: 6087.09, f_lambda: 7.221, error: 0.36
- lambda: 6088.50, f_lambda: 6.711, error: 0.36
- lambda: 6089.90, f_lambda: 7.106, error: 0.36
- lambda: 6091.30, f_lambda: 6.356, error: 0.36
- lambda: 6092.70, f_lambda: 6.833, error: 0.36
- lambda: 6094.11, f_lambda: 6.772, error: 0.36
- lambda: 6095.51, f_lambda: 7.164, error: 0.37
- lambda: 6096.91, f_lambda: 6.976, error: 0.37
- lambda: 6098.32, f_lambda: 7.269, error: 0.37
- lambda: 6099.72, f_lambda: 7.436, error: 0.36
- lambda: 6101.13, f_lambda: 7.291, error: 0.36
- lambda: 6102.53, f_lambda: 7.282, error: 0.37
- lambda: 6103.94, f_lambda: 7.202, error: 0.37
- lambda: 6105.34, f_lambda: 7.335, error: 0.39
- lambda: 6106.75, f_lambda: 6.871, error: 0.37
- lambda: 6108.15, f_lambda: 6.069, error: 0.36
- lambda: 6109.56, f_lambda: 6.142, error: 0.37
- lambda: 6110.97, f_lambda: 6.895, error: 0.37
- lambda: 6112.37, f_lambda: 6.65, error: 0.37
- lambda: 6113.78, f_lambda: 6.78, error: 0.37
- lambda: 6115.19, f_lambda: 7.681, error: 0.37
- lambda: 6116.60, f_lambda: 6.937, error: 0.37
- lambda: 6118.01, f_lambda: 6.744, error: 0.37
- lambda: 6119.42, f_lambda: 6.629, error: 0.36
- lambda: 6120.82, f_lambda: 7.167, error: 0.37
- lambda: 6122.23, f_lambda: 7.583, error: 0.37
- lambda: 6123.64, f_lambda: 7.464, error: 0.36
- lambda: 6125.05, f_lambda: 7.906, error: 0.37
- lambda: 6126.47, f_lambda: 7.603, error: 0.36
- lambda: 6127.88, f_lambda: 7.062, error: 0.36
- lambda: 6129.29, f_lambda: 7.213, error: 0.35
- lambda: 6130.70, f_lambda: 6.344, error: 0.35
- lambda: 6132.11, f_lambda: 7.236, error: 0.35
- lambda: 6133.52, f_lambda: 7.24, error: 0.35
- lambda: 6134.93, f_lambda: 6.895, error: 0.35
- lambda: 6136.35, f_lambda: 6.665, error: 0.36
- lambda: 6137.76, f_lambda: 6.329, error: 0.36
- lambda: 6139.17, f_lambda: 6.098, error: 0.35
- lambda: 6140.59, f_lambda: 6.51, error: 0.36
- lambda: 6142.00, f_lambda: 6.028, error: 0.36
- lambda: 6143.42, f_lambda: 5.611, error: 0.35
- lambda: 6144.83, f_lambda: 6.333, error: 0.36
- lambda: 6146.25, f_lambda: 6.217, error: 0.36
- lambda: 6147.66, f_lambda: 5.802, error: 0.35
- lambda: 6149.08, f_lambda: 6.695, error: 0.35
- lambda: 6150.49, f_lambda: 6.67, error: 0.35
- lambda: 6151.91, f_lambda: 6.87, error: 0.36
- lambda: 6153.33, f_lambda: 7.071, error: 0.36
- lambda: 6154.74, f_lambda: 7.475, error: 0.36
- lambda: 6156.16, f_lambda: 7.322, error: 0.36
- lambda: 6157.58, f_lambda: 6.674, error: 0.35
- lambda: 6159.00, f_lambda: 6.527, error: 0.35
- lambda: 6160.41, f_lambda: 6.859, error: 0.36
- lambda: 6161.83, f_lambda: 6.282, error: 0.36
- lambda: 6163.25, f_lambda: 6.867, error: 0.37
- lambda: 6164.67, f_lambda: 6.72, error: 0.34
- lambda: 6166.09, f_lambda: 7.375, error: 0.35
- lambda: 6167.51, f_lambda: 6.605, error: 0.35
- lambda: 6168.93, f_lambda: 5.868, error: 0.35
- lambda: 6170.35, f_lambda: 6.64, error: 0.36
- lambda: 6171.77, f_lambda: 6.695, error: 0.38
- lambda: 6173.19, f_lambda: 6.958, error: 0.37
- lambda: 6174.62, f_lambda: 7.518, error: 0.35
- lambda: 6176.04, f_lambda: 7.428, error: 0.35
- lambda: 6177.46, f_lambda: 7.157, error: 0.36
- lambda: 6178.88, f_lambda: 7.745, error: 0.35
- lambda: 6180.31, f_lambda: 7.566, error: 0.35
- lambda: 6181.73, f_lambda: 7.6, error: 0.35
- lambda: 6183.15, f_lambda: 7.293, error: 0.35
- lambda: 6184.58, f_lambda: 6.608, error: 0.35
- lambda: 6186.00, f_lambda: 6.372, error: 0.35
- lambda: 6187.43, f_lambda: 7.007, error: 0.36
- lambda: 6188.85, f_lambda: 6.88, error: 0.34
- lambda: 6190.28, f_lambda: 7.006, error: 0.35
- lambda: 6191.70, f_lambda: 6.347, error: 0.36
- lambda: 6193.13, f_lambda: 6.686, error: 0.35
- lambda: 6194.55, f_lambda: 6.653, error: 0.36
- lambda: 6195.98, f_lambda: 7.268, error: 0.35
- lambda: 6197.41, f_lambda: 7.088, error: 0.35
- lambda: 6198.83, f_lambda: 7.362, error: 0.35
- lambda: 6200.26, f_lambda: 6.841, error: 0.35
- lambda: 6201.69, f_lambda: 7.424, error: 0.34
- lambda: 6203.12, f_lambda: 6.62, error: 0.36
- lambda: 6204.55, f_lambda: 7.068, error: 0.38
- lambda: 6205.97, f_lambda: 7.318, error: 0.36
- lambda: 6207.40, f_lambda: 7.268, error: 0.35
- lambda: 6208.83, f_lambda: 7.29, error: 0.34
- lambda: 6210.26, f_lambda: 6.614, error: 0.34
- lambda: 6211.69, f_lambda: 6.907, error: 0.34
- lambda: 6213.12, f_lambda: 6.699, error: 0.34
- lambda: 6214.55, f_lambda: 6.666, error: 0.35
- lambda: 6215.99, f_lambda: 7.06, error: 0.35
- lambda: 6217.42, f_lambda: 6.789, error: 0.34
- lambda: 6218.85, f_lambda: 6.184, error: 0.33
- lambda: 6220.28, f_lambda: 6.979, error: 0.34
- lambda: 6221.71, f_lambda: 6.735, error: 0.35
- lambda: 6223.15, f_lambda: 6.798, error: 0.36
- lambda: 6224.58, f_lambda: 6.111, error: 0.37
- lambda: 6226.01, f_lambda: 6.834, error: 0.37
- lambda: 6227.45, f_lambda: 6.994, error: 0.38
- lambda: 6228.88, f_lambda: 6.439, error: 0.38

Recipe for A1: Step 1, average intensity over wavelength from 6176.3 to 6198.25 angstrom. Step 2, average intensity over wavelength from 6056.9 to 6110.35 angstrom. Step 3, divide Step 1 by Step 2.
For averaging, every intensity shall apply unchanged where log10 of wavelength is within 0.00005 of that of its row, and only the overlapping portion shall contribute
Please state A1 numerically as 1.09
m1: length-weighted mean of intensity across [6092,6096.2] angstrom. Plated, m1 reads 6.92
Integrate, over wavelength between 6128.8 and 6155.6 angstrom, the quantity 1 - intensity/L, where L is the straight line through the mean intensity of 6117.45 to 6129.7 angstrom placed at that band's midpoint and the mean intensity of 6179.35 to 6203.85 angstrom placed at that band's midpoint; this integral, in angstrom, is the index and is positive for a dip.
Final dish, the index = 2.2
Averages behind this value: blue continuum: 7.27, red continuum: 6.98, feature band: 6.59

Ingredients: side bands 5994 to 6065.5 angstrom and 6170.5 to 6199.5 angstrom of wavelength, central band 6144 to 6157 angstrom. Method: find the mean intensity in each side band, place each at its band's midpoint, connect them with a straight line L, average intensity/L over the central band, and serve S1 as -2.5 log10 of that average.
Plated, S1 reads 0.03 mag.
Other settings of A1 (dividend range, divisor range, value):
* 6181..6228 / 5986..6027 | 1.12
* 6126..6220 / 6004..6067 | 1.08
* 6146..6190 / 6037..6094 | 1.08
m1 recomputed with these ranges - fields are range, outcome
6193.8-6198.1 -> 7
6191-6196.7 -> 6.73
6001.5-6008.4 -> 5.47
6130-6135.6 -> 6.94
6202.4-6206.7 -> 7.01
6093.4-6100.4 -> 7.12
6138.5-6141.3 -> 6.3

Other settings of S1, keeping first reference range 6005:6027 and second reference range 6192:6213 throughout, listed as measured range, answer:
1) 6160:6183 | -0.021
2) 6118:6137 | -0.075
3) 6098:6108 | -0.099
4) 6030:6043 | -0.021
